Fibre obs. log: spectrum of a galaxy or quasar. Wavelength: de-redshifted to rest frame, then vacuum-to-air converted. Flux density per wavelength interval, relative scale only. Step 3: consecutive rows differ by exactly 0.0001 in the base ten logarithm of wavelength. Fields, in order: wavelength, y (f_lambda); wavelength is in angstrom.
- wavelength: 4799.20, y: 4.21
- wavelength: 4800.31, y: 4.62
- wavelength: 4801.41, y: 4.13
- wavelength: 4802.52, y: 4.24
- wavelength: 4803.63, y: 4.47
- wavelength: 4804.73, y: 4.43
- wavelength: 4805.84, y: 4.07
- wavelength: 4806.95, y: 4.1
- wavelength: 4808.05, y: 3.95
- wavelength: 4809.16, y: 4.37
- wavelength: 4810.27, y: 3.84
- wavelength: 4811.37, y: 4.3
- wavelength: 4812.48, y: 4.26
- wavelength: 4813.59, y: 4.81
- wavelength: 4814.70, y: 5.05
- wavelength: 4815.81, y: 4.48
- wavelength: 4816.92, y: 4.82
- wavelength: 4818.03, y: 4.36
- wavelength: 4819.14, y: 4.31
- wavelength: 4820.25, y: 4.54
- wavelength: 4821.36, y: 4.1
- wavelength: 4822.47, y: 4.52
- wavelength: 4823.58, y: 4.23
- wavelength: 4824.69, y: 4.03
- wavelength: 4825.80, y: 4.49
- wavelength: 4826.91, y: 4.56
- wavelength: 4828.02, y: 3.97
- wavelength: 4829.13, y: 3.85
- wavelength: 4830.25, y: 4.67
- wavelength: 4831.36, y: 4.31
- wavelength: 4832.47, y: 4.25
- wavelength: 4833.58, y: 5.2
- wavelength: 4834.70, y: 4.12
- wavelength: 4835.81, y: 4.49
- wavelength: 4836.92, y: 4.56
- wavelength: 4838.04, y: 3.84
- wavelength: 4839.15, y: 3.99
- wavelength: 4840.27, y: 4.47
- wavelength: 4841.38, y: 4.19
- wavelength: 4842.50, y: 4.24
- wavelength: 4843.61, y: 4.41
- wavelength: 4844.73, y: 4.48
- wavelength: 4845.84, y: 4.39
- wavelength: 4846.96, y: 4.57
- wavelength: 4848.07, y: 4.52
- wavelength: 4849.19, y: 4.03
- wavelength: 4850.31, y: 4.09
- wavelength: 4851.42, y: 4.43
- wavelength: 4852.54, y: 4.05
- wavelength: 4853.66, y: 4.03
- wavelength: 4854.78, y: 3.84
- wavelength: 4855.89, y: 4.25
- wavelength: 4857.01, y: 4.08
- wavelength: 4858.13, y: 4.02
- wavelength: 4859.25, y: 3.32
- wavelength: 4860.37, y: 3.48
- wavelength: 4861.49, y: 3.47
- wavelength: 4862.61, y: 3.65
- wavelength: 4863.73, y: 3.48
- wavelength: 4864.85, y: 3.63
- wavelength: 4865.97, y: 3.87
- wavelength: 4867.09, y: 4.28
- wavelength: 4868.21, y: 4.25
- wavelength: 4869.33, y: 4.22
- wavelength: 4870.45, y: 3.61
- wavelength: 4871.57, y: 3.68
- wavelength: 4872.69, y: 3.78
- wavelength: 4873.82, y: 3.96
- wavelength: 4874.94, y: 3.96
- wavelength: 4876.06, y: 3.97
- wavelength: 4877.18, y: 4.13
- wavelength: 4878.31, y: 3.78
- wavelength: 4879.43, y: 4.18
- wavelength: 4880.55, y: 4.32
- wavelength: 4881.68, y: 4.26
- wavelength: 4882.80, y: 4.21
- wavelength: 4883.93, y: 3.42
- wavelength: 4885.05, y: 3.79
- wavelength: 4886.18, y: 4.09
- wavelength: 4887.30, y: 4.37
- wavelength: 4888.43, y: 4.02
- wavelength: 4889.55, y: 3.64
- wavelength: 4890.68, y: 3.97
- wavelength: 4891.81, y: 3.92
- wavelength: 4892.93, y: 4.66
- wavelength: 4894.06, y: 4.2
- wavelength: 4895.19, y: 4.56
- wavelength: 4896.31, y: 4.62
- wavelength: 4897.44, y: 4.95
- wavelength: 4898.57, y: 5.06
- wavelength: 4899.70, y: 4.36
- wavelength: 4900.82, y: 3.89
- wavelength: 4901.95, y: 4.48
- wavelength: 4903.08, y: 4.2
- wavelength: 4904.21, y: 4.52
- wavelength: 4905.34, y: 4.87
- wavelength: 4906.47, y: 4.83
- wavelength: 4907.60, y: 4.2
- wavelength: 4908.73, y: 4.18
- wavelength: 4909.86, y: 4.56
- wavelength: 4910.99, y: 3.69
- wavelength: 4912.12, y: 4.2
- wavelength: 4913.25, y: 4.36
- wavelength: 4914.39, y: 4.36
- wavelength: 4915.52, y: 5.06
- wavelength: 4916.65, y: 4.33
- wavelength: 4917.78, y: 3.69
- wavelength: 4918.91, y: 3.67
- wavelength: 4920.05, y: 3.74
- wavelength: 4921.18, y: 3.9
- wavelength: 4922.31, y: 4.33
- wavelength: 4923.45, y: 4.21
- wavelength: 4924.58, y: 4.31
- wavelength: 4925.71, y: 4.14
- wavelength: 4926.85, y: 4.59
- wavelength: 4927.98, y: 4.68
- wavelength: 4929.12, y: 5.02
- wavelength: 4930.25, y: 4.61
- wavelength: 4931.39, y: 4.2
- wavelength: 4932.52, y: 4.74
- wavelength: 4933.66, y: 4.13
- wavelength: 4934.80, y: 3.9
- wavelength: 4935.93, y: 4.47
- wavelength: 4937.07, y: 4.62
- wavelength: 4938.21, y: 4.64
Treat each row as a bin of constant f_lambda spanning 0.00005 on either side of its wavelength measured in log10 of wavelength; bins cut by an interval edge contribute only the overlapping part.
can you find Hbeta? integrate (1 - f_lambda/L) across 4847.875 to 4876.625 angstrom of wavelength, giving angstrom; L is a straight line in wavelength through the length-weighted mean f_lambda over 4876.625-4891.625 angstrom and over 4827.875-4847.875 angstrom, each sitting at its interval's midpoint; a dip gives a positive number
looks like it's 1.8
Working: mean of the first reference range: 4.34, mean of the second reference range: 4.01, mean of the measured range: 3.91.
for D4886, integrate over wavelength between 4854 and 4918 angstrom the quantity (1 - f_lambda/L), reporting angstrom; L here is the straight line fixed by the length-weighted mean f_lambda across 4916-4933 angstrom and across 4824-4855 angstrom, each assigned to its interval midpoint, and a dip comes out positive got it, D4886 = 2.5 angstrom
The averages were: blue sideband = 4.29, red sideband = 4.28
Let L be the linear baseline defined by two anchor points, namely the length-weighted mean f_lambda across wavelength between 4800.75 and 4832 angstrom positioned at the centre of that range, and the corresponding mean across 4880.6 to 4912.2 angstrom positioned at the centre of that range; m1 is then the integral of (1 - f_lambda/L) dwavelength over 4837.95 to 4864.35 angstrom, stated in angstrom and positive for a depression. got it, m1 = 1.5 angstrom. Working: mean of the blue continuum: 4.33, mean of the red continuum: 4.28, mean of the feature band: 4.06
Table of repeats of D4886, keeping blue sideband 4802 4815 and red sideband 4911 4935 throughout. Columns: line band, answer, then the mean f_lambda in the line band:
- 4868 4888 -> 1.4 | 3.99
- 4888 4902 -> -0.1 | 4.33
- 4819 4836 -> -0.2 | 4.35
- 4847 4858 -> 0.4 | 4.16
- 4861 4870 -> 0.9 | 3.86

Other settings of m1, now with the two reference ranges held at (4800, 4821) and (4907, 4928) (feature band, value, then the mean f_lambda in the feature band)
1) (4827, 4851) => 0.0 angstrom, 4.32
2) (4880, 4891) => 0.6 angstrom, 4.01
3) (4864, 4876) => 1.0 angstrom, 3.92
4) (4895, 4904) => -0.6 angstrom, 4.52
